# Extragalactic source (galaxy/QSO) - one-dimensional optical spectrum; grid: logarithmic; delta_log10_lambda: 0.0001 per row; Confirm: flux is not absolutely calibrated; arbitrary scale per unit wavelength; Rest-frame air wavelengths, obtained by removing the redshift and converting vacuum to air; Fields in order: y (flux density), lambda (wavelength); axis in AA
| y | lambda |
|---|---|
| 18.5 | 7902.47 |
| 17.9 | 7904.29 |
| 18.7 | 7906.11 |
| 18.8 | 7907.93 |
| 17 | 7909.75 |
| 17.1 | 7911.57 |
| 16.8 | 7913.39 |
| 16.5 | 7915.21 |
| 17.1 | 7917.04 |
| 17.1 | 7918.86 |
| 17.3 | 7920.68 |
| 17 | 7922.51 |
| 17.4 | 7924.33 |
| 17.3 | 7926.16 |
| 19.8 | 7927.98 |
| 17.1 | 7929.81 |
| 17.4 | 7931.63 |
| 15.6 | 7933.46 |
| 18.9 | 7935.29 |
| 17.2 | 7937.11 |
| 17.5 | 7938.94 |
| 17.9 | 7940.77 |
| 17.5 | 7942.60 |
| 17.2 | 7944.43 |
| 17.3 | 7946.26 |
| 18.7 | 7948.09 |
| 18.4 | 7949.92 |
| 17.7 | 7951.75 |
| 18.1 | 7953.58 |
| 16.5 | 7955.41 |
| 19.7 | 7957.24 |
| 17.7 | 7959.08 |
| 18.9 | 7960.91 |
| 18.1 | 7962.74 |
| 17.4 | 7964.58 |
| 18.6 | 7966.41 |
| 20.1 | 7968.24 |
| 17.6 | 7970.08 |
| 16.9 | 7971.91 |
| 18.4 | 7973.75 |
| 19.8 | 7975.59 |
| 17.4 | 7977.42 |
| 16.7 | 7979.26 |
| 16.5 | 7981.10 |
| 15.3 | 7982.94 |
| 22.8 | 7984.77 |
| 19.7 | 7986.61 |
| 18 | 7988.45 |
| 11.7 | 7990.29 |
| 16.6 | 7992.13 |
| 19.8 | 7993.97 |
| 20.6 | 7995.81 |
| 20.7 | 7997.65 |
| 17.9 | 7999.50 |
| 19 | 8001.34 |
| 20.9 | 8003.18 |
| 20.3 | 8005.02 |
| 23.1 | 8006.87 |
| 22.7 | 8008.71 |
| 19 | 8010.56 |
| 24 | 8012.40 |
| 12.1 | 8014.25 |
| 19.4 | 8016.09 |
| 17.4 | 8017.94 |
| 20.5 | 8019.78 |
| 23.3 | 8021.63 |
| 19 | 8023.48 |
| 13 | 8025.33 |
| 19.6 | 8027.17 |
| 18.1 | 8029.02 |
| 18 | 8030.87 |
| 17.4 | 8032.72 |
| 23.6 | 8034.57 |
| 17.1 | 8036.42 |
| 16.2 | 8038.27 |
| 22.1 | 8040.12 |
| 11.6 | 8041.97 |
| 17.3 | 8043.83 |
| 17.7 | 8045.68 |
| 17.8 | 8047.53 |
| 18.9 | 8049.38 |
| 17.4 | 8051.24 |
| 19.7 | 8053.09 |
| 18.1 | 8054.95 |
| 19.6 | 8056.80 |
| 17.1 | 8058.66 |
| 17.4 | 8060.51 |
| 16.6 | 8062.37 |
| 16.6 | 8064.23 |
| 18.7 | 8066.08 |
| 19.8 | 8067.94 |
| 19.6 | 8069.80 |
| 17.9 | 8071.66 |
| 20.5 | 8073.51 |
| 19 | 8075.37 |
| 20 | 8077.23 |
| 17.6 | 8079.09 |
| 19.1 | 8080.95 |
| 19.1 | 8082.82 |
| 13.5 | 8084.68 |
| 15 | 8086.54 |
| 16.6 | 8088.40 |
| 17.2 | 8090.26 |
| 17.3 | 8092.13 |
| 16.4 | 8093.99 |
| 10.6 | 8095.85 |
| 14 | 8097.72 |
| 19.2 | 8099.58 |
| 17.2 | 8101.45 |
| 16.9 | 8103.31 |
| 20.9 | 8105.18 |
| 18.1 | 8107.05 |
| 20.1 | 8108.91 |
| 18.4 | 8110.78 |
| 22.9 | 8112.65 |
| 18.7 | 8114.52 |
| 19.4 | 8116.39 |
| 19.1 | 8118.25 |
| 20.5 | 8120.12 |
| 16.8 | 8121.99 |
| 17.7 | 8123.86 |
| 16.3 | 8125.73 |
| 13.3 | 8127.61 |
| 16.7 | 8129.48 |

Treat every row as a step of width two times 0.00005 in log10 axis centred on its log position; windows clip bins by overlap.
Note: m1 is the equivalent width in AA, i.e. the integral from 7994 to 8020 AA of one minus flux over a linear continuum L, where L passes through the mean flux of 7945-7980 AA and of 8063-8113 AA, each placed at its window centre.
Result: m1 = -2.6 AA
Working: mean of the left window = 18.1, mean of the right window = 17.8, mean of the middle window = 19.8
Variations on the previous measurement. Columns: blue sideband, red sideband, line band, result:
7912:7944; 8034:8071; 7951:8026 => -3.8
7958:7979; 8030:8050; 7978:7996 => 0.5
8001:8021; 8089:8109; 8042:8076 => 0.3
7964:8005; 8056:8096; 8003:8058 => -2.4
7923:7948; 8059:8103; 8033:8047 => -0.4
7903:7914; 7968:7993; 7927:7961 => -0.2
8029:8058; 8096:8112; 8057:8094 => 0.3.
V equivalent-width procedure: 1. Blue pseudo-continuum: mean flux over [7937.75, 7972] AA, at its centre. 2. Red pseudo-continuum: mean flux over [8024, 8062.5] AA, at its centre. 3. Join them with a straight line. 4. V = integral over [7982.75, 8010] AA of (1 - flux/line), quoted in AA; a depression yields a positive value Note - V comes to -2.18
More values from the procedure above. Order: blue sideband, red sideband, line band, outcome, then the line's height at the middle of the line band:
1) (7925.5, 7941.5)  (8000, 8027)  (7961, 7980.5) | 0.4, 18.5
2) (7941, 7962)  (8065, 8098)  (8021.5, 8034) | -0.4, 17.6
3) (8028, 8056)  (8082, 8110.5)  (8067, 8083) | -1.7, 17.3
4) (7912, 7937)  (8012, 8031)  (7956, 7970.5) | -0.6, 17.8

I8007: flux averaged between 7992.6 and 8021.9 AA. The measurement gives 19.9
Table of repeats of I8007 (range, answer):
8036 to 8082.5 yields 18.2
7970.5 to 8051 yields 18.5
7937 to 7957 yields 17.7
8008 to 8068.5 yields 18.4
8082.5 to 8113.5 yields 17.2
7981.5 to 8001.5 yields 18.3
